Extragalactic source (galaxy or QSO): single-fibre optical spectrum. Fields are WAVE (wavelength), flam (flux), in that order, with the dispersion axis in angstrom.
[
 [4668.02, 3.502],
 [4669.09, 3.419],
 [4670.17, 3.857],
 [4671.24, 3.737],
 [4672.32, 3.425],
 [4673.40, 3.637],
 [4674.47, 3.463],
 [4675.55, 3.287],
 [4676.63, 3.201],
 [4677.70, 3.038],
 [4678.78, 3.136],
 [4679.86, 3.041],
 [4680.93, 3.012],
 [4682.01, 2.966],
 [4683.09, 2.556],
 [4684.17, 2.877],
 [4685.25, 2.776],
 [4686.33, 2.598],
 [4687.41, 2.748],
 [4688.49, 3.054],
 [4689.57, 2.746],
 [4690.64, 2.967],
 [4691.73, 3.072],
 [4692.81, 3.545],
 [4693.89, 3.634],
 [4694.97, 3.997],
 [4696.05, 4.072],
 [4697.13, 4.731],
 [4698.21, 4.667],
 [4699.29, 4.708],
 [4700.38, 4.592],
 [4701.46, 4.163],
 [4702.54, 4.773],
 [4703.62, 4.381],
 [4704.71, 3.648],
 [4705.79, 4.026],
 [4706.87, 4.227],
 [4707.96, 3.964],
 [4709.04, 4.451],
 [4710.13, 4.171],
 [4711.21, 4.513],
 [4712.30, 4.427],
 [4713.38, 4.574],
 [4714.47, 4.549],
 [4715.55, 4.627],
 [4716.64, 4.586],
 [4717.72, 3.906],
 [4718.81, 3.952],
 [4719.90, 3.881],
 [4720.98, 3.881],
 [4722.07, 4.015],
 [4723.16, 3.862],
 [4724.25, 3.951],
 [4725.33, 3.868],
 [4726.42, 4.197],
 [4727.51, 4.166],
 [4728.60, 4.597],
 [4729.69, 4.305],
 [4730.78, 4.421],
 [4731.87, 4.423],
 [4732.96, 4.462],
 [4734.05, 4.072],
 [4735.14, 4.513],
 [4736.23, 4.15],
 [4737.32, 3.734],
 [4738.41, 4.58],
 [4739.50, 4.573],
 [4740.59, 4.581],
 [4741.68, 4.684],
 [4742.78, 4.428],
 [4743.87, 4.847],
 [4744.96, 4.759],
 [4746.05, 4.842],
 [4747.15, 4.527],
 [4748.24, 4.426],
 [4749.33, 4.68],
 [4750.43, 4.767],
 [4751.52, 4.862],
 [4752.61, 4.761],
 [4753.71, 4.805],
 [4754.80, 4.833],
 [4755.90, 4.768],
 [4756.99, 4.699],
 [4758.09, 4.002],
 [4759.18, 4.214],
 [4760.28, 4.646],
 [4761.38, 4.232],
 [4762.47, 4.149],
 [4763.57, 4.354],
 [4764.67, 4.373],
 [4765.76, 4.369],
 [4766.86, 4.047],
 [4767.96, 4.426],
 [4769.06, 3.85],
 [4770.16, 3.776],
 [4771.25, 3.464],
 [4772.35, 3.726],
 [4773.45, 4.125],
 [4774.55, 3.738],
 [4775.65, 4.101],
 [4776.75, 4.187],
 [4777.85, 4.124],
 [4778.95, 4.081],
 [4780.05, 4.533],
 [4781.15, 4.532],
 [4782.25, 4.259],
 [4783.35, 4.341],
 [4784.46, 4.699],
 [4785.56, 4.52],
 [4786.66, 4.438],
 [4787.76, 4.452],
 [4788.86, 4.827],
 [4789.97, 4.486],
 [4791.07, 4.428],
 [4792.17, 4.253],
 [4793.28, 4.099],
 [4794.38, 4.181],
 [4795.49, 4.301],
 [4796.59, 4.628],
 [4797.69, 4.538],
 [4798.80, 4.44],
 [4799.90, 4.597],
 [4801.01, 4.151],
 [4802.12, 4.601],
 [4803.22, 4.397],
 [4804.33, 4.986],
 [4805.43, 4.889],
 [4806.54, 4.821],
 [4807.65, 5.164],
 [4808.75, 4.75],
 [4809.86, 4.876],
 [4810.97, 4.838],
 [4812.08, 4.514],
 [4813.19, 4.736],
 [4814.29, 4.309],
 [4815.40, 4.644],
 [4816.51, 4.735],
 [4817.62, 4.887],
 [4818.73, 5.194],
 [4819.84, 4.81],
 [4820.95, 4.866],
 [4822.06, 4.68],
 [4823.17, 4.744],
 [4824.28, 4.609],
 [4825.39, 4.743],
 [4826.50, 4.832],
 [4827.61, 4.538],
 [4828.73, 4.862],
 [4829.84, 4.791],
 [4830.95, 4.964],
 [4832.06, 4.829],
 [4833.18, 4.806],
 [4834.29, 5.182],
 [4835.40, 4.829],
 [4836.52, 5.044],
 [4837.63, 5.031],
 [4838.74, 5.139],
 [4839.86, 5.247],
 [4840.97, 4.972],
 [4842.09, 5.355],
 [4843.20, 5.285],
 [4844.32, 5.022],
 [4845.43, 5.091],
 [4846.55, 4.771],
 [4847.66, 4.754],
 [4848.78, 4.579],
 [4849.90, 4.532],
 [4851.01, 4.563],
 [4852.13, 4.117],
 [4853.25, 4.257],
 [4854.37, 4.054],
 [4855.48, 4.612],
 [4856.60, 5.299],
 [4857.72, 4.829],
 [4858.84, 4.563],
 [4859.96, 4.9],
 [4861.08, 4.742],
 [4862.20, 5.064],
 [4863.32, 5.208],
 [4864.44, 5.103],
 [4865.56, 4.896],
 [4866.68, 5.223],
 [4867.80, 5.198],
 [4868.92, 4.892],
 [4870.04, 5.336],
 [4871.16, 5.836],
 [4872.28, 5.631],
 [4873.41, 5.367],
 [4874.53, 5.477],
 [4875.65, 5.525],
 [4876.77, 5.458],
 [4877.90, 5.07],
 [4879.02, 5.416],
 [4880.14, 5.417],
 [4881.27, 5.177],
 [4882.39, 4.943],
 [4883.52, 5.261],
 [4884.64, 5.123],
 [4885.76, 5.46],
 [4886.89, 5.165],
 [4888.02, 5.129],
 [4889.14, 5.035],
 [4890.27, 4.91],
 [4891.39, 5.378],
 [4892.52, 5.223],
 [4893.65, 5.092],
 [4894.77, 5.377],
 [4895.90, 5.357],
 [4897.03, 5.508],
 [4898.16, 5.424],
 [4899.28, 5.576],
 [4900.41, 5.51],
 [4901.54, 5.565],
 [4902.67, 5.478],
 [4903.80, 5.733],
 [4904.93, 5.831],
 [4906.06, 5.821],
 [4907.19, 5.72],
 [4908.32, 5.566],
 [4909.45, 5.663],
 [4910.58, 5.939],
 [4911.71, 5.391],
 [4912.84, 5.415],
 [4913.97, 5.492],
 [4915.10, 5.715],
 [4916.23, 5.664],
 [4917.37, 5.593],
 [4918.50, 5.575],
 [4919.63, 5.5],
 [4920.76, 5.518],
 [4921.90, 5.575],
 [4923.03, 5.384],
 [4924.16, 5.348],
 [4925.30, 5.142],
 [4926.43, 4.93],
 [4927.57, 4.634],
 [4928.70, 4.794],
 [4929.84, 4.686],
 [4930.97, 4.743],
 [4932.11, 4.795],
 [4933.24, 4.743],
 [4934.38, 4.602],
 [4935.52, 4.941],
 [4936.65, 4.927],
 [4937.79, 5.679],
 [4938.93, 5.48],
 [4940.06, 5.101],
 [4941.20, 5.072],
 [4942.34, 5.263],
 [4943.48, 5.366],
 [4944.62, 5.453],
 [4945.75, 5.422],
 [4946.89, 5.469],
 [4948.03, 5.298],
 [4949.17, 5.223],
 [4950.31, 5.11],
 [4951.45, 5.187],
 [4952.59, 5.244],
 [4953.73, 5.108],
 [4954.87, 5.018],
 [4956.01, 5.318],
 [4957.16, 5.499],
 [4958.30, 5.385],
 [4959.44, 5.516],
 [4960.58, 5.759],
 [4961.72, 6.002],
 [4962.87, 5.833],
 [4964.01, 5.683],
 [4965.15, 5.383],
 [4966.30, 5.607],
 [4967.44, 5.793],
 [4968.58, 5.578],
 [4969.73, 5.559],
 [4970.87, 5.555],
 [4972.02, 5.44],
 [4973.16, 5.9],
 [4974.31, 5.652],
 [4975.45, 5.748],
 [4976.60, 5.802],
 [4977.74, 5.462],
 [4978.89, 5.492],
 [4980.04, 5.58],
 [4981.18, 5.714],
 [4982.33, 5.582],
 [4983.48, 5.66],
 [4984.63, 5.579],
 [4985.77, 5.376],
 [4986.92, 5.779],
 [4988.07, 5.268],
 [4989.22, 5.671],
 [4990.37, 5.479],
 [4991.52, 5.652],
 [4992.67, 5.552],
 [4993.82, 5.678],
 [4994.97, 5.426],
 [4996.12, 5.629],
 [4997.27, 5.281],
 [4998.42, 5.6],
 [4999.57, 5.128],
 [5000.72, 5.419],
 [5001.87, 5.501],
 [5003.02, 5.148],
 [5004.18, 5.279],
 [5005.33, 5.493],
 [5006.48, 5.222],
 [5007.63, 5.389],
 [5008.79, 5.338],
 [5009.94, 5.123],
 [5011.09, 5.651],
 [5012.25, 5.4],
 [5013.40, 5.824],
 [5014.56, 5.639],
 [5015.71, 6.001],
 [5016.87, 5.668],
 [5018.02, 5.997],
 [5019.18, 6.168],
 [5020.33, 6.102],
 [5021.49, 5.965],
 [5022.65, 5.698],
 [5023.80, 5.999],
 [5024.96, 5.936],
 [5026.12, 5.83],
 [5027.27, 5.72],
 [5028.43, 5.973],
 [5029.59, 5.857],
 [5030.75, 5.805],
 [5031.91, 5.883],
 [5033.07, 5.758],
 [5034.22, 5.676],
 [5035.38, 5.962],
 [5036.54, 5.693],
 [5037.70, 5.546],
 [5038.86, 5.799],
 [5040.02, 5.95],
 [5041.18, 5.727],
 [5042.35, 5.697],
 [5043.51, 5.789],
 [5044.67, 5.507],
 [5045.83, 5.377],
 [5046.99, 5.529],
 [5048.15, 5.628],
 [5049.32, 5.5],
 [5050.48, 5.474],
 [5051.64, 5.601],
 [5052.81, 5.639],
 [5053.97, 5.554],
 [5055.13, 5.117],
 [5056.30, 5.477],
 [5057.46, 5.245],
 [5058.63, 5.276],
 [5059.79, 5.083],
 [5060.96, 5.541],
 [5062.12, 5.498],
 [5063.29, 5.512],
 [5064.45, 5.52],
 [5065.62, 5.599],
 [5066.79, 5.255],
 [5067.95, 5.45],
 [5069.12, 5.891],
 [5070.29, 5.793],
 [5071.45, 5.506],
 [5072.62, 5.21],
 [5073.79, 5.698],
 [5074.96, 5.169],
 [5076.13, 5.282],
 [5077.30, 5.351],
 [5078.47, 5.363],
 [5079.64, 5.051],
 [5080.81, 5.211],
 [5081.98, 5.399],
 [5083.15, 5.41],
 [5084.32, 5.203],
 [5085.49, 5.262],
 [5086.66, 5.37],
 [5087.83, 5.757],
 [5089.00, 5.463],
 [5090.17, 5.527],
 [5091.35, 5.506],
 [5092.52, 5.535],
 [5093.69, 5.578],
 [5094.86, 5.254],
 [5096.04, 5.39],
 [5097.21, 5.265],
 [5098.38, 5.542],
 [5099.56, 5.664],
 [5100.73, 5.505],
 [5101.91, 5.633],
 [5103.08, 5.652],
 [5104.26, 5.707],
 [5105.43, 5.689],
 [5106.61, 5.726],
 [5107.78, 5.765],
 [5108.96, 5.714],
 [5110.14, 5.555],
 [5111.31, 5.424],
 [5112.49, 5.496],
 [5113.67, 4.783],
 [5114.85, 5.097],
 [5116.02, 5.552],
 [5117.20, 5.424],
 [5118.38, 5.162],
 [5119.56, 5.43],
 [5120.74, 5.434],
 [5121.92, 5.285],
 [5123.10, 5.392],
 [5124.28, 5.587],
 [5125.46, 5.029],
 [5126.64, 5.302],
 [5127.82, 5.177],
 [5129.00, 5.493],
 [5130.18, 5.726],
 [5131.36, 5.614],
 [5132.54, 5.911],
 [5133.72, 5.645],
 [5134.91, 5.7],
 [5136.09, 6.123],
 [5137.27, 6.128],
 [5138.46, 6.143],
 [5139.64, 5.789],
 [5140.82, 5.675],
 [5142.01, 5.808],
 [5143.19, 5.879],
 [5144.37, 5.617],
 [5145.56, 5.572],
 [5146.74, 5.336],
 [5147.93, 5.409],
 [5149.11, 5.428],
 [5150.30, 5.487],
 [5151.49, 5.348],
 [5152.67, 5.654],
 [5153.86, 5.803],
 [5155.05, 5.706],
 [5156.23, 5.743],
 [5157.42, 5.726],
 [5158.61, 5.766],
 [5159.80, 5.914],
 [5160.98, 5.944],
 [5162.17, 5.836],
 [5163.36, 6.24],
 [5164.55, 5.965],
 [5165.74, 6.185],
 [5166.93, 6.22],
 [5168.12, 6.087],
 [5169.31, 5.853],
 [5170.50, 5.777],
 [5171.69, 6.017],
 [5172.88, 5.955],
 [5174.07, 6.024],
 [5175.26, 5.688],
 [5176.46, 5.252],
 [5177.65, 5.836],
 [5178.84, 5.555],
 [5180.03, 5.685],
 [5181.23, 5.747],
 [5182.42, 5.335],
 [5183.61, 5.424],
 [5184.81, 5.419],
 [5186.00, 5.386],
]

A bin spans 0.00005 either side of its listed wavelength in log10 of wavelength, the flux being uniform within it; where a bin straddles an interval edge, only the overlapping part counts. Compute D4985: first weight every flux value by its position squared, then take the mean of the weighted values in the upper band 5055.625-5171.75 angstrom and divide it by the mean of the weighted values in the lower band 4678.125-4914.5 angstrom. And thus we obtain 1.37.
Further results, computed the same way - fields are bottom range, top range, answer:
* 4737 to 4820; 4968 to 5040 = 1.38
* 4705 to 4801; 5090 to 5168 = 1.51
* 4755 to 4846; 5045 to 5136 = 1.34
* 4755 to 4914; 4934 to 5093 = 1.22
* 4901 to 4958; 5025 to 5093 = 1.10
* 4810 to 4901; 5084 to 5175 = 1.25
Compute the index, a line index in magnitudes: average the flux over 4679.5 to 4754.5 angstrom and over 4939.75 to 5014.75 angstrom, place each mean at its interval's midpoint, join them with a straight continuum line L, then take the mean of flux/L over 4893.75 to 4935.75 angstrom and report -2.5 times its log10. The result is -0.05 mag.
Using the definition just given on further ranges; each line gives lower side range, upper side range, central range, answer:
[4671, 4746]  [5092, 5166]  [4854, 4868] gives -0.083 mag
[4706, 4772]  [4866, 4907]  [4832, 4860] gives 0.054 mag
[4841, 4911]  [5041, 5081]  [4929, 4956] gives 0.032 mag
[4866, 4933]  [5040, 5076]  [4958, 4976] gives -0.048 mag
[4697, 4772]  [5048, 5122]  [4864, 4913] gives -0.116 mag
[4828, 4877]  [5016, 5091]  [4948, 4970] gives -0.031 mag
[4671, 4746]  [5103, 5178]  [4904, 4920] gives -0.186 mag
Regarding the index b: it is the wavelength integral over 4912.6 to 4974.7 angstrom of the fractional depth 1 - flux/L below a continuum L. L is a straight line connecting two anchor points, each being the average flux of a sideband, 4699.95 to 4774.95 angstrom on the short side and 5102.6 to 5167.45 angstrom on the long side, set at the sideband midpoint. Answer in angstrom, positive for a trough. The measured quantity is -4.2 angstrom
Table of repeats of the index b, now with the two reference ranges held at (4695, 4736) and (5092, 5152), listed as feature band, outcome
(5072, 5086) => 0.3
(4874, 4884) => -1.1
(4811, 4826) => -0.4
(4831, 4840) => -0.7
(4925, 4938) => 0.2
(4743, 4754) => -0.9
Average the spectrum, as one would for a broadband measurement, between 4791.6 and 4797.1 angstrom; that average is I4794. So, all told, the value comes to 4.29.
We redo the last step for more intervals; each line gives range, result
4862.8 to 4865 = 5.15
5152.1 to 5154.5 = 5.71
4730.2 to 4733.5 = 4.43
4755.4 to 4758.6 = 4.49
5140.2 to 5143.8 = 5.8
